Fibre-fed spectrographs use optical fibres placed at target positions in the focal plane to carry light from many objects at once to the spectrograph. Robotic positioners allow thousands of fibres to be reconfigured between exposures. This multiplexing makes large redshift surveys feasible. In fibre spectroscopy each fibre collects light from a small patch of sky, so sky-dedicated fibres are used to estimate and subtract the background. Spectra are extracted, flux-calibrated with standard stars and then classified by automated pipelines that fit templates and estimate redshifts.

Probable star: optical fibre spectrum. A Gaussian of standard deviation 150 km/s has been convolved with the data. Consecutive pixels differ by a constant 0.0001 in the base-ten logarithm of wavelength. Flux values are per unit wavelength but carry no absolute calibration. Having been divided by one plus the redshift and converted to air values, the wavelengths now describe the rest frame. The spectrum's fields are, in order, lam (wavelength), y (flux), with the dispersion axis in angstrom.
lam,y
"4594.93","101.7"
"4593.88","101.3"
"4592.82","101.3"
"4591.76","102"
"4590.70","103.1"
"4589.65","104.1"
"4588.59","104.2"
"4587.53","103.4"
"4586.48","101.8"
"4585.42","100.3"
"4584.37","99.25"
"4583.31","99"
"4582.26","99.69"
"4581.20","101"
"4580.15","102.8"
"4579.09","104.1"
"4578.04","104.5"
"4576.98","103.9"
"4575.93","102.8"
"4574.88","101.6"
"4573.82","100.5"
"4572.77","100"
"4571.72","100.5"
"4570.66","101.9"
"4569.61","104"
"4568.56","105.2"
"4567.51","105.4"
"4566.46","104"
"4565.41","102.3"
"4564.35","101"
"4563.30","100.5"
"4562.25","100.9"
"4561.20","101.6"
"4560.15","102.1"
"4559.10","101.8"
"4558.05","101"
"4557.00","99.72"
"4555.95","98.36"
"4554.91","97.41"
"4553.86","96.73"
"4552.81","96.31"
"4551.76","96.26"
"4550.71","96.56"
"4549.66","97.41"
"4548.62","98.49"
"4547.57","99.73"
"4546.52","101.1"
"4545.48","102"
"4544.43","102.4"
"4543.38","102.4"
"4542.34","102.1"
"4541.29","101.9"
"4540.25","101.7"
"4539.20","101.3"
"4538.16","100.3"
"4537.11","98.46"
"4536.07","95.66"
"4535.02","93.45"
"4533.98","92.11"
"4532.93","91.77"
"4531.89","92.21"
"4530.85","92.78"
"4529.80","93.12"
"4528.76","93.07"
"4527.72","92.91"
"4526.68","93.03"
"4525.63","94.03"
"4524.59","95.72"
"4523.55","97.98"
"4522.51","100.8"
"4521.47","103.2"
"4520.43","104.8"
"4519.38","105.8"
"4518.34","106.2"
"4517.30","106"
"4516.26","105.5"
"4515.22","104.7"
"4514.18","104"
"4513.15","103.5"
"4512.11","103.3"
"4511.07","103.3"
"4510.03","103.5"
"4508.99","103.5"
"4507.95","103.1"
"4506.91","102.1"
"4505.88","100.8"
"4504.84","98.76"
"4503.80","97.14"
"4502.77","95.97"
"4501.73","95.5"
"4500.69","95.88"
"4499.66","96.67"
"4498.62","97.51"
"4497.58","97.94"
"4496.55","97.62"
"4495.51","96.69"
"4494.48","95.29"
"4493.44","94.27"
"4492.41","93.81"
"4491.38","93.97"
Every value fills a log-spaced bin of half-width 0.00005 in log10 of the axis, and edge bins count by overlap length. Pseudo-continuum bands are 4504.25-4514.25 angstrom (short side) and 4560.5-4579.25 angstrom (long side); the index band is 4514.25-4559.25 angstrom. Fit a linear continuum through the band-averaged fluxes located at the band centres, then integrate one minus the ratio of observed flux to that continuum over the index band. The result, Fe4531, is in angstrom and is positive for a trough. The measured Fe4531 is 1.6 angstrom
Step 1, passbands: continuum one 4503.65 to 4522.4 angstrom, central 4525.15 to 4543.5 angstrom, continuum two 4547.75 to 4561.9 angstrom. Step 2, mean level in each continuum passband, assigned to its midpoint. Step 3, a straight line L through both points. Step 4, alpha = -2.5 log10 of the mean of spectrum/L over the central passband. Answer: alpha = 0.05 mag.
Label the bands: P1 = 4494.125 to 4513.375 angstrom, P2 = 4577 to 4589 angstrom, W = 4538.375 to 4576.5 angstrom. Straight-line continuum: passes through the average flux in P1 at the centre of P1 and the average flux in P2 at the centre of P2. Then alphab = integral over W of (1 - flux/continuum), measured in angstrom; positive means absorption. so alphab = 0.1 angstrom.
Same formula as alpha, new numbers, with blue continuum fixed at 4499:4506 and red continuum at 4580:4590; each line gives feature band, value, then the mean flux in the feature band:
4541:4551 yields -0.01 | 100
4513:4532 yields -0.02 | 99.5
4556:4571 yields -0.02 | 102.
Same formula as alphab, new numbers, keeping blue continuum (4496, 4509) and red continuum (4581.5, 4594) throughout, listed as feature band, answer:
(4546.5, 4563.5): 0.2 angstrom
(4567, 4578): -0.2 angstrom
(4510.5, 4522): -0.7 angstrom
